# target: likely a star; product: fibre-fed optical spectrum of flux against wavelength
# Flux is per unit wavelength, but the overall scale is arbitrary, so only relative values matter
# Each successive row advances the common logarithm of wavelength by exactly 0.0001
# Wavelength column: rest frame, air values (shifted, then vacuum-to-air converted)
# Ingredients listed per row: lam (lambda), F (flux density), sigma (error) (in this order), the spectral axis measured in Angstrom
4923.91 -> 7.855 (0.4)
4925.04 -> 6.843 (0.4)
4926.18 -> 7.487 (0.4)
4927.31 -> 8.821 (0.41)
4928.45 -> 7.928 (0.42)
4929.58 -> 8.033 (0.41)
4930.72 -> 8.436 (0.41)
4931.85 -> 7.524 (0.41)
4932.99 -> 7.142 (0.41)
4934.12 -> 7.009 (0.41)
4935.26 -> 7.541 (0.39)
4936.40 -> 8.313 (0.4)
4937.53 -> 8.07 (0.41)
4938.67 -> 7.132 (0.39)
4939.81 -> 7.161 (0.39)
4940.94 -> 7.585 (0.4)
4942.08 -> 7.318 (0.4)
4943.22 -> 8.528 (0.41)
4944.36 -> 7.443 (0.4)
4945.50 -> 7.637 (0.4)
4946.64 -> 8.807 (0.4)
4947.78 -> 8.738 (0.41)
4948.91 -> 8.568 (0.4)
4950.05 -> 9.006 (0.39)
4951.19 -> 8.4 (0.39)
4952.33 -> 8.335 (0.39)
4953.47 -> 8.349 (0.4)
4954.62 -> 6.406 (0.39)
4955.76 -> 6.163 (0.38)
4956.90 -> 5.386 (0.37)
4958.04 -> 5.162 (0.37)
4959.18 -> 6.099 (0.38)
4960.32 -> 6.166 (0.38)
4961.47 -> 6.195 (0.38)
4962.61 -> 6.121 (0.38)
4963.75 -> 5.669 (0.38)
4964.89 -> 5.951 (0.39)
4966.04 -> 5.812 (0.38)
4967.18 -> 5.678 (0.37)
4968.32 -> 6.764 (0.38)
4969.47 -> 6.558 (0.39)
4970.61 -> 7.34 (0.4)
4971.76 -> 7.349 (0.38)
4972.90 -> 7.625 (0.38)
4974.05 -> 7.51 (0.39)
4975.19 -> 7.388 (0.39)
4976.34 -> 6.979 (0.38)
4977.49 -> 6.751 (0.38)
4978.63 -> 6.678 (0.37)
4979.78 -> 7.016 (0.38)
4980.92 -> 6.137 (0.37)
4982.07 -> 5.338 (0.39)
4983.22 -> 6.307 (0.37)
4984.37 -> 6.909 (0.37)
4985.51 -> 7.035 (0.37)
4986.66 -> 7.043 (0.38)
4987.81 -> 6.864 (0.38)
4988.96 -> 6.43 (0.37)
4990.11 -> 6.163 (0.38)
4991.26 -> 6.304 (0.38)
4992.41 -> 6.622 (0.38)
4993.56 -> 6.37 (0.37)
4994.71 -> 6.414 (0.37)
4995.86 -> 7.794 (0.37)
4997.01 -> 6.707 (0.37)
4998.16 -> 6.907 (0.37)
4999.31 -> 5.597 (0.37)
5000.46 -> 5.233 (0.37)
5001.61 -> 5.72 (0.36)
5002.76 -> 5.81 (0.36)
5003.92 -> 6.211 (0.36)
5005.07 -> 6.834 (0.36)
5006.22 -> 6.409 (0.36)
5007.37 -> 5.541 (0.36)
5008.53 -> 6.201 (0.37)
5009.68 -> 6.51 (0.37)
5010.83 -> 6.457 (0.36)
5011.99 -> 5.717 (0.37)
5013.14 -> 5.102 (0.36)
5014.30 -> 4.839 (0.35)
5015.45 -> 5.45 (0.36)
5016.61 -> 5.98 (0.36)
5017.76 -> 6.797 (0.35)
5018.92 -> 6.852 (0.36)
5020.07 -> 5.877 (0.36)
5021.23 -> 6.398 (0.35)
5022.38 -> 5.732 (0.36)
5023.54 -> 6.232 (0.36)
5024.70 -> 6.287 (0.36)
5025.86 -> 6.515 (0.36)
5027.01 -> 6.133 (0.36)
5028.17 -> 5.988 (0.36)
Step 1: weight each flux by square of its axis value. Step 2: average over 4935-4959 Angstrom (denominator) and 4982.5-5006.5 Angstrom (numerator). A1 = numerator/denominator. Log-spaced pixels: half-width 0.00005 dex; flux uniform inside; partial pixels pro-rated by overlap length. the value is 0.87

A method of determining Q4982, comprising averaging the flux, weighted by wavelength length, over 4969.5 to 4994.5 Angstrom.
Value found 6.76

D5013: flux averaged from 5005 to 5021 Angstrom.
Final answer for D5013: 6.02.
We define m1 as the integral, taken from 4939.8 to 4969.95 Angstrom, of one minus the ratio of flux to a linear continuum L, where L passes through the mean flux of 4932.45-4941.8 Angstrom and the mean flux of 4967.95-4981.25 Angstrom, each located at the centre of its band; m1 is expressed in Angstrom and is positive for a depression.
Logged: 1.0 Angstrom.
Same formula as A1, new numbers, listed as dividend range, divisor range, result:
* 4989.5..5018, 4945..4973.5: 0.90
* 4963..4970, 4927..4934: 0.78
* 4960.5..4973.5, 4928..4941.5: 0.85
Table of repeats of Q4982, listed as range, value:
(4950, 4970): 6.5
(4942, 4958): 7.72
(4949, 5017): 6.49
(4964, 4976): 6.77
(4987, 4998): 6.65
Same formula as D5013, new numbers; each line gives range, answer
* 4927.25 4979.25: 7.23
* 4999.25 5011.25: 6.06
